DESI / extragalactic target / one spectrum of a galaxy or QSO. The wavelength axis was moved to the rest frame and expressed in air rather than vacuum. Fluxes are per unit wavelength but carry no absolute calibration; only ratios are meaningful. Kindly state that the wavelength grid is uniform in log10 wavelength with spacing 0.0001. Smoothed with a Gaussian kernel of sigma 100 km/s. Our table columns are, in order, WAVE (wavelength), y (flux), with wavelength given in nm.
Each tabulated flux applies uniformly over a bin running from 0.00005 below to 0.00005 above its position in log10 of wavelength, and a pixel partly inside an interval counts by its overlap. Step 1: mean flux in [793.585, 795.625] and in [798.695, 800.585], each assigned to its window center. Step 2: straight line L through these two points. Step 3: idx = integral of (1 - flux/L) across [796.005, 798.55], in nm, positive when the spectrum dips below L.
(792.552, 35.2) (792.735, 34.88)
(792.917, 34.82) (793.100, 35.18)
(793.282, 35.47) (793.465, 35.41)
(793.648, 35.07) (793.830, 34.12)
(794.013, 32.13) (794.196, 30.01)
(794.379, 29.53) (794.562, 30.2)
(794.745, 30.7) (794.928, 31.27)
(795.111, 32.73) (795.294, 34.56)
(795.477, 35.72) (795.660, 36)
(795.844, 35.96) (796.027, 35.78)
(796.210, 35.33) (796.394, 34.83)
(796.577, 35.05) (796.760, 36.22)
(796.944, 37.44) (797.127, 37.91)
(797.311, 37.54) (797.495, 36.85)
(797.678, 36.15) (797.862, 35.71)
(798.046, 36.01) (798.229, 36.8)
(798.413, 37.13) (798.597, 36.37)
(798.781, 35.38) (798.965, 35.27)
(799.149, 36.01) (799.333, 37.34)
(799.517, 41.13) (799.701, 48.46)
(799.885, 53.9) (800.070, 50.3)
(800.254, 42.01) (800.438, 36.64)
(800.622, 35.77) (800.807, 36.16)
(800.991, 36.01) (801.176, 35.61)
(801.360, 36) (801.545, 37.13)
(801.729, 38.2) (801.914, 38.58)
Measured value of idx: 0.06 nm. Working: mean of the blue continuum 32.4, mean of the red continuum 41.5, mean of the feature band 36.4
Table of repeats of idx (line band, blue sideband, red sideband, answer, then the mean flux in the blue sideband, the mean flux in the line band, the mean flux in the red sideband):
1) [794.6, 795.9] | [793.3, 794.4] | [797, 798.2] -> 0.03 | 33.1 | 33.6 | 36.7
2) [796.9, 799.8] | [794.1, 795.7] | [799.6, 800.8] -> 0.16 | 32.2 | 37.6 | 43.9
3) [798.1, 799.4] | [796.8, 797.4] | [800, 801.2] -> 0.06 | 37.5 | 36.3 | 38.9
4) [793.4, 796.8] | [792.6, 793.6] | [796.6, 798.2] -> 0.21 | 35.1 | 33.7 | 36.7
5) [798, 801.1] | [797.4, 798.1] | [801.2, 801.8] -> -0.25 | 36.2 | 39.5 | 36.9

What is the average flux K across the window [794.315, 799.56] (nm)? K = 35.4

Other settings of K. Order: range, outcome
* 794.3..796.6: 33.6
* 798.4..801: 40.1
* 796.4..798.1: 36.5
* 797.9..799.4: 36.3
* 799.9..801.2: 40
